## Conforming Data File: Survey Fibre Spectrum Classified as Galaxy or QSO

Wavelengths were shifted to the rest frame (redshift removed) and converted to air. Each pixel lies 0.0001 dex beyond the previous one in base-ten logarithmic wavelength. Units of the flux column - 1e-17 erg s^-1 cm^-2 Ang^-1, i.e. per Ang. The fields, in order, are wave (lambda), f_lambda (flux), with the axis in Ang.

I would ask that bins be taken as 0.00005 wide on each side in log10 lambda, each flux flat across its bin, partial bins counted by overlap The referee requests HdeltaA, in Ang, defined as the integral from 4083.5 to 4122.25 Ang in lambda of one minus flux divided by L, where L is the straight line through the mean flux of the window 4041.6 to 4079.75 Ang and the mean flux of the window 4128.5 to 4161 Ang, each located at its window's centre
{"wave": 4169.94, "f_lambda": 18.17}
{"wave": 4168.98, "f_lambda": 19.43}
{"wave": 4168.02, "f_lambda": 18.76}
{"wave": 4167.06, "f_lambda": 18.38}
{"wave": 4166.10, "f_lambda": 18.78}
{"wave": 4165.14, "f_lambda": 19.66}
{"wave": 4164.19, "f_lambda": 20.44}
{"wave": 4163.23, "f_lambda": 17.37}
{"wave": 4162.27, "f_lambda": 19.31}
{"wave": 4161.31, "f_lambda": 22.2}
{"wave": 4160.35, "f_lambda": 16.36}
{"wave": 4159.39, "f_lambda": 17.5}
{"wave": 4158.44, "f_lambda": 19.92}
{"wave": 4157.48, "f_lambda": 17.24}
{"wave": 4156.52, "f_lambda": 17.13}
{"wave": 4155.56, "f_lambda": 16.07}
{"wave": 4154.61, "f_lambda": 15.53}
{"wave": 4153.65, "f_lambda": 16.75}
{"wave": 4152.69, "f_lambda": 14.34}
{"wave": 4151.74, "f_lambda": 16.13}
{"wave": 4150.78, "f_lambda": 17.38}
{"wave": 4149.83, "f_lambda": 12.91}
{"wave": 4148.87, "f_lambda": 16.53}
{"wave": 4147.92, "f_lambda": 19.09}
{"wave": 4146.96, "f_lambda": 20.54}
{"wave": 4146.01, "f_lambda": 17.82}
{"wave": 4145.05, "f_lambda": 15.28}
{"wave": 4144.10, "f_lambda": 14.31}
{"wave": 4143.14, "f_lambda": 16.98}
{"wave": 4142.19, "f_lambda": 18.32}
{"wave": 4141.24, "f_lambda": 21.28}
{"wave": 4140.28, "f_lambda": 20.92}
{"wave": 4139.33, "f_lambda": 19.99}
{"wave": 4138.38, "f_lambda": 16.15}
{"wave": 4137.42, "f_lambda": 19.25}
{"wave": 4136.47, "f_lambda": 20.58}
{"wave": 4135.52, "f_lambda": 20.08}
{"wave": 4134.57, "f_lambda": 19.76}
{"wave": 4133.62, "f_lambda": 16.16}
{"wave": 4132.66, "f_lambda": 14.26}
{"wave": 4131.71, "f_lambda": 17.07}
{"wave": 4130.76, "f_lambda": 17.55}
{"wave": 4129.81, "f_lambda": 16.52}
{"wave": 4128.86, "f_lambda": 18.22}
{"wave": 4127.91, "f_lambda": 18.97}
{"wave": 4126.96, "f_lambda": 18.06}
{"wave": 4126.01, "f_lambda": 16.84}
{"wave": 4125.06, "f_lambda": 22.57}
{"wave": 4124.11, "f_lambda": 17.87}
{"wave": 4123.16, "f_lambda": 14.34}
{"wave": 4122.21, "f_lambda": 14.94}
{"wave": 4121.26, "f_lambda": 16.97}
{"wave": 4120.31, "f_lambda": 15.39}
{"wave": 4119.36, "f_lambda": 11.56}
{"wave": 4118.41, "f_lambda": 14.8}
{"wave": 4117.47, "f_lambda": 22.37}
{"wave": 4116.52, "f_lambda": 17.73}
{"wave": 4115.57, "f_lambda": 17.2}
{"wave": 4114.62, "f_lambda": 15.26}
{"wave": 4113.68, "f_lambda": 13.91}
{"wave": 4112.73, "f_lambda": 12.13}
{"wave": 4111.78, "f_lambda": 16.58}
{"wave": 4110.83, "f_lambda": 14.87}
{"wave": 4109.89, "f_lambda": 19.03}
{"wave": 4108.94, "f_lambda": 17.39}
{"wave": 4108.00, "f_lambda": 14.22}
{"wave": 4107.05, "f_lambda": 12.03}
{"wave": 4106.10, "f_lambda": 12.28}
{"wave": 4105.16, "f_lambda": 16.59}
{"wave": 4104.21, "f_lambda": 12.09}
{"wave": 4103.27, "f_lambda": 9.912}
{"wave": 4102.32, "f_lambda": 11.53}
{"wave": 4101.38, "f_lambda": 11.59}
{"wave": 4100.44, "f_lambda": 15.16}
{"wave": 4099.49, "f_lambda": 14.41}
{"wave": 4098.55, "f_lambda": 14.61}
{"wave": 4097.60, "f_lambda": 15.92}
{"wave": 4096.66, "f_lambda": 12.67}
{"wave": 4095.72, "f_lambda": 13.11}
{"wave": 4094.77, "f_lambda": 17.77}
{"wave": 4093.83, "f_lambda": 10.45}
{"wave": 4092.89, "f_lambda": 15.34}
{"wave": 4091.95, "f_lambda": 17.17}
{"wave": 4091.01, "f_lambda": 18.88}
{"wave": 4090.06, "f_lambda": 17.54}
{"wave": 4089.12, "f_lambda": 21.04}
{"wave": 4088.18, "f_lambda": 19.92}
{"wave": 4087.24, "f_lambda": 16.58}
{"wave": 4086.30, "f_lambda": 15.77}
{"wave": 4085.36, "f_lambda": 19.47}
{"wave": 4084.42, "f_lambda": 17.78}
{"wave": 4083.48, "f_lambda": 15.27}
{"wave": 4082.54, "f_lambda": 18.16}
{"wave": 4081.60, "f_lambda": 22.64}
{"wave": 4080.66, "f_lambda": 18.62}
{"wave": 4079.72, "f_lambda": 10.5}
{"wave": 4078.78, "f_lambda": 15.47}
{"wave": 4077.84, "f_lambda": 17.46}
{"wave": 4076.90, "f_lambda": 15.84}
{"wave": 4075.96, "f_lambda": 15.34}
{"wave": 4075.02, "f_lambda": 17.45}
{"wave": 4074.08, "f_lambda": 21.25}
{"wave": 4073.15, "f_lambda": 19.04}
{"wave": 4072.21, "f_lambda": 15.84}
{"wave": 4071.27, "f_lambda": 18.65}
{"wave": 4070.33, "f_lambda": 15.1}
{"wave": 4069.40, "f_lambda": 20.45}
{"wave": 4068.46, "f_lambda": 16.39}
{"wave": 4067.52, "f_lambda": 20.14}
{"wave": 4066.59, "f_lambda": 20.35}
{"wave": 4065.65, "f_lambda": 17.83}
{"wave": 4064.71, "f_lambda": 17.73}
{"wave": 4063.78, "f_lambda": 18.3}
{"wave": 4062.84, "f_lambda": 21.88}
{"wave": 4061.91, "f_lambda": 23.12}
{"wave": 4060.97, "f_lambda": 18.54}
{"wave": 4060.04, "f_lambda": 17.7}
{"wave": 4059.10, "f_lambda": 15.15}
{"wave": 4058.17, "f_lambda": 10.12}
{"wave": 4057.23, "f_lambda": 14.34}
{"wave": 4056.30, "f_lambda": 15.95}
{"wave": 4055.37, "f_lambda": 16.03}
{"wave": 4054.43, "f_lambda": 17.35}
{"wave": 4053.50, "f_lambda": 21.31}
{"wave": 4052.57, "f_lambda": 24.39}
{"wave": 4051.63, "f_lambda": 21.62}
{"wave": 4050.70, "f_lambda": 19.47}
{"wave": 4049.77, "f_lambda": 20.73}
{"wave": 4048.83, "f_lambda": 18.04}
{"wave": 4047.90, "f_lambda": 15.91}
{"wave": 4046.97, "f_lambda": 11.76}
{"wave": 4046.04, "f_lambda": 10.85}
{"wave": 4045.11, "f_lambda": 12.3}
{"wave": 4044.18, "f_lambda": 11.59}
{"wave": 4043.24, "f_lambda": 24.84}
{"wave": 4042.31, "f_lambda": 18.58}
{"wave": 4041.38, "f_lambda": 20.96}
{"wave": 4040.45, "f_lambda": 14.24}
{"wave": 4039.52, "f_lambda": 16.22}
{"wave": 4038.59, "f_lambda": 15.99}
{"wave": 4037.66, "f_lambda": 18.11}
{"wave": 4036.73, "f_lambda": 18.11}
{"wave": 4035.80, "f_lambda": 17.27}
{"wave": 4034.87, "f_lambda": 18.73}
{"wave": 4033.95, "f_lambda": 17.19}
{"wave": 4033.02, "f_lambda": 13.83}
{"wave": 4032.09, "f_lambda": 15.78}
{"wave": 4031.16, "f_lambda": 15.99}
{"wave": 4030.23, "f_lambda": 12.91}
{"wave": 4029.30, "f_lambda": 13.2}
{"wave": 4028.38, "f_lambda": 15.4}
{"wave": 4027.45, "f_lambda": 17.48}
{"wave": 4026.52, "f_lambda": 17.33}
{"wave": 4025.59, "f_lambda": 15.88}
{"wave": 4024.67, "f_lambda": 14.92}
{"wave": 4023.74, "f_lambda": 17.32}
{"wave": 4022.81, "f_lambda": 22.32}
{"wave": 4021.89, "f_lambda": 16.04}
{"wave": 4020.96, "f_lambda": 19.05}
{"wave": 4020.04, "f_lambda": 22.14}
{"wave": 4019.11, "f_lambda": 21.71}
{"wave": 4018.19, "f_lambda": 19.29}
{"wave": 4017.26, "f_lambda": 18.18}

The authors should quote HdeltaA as 4.5 Ang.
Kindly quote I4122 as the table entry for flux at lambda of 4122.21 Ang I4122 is 14.94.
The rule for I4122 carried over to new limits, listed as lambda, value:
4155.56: 16.07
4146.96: 20.54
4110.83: 14.87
